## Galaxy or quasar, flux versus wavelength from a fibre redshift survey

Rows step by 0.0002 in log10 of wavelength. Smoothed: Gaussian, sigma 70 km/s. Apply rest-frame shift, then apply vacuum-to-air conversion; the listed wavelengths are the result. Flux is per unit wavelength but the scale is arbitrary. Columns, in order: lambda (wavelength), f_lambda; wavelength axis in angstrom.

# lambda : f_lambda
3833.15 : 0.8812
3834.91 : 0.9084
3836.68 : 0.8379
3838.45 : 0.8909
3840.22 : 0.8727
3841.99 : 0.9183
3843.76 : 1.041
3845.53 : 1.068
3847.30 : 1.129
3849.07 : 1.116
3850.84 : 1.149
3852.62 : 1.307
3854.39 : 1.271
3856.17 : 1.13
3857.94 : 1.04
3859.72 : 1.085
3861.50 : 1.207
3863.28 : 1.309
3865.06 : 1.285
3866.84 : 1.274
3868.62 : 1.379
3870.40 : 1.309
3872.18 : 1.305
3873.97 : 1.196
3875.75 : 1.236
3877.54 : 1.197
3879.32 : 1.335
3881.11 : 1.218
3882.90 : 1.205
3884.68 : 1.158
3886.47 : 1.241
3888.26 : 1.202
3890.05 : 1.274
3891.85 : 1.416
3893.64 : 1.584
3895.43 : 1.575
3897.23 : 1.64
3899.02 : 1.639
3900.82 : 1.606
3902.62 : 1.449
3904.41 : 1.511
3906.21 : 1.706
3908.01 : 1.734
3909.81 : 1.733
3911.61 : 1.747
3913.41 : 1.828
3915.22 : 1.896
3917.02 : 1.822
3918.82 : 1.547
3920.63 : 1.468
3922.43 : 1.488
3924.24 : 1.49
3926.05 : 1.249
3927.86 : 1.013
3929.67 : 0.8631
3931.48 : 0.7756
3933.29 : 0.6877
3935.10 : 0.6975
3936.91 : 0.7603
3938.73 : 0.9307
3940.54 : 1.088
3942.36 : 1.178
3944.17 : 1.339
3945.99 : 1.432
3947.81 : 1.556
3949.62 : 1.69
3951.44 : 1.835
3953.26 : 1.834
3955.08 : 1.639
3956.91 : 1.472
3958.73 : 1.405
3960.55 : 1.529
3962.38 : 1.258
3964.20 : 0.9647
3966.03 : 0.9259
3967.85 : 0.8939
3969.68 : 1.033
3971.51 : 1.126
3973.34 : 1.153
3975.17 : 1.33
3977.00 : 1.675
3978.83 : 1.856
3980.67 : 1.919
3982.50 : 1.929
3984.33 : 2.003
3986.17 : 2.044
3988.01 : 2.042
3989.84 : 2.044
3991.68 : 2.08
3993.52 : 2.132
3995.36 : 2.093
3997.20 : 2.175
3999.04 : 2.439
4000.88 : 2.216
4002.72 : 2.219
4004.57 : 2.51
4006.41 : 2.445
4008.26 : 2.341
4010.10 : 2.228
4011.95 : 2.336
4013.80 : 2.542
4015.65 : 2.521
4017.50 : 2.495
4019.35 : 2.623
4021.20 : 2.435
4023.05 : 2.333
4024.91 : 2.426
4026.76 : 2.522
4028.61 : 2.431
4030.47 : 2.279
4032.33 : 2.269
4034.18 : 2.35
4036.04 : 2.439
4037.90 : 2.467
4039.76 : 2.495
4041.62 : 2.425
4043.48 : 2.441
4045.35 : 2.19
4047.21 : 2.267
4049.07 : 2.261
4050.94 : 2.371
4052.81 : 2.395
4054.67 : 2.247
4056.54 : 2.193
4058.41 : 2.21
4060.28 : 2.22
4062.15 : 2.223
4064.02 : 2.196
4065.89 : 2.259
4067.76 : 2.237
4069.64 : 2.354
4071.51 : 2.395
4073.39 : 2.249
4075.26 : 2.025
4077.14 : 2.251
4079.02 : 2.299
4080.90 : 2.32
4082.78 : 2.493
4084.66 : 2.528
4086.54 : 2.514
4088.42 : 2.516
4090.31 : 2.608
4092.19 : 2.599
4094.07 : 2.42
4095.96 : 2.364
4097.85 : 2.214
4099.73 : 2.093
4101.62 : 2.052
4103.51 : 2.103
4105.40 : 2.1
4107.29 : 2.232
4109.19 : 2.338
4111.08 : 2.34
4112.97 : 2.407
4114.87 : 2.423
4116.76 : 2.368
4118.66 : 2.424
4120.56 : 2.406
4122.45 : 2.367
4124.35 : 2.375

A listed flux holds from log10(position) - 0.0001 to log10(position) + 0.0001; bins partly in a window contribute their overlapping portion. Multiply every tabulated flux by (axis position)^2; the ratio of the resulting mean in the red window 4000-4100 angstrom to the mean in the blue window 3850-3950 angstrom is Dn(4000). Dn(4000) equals 1.9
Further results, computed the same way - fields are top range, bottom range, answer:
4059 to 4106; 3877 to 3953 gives 1.82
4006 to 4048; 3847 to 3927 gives 1.85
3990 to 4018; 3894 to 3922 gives 1.46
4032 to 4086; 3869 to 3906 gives 1.84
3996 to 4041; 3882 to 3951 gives 1.83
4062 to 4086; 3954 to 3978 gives 1.92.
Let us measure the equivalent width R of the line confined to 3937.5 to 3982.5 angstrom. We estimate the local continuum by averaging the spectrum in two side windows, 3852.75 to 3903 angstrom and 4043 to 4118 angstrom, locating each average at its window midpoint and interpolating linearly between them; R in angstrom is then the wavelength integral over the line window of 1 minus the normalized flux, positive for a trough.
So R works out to 8.7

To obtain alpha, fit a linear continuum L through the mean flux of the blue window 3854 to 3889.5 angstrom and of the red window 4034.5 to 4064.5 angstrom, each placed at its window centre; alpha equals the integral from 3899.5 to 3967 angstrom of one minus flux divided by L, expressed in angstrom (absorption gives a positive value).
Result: 8.7 angstrom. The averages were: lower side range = 1.23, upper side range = 2.32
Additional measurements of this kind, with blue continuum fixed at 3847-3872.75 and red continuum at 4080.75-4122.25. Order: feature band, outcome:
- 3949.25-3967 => 2.46 angstrom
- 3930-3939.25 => 4.73 angstrom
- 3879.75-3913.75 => -2.24 angstrom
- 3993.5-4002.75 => -1.72 angstrom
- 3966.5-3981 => 3.49 angstrom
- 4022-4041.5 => -3.58 angstrom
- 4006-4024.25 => -4.46 angstrom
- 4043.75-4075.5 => -1.49 angstrom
